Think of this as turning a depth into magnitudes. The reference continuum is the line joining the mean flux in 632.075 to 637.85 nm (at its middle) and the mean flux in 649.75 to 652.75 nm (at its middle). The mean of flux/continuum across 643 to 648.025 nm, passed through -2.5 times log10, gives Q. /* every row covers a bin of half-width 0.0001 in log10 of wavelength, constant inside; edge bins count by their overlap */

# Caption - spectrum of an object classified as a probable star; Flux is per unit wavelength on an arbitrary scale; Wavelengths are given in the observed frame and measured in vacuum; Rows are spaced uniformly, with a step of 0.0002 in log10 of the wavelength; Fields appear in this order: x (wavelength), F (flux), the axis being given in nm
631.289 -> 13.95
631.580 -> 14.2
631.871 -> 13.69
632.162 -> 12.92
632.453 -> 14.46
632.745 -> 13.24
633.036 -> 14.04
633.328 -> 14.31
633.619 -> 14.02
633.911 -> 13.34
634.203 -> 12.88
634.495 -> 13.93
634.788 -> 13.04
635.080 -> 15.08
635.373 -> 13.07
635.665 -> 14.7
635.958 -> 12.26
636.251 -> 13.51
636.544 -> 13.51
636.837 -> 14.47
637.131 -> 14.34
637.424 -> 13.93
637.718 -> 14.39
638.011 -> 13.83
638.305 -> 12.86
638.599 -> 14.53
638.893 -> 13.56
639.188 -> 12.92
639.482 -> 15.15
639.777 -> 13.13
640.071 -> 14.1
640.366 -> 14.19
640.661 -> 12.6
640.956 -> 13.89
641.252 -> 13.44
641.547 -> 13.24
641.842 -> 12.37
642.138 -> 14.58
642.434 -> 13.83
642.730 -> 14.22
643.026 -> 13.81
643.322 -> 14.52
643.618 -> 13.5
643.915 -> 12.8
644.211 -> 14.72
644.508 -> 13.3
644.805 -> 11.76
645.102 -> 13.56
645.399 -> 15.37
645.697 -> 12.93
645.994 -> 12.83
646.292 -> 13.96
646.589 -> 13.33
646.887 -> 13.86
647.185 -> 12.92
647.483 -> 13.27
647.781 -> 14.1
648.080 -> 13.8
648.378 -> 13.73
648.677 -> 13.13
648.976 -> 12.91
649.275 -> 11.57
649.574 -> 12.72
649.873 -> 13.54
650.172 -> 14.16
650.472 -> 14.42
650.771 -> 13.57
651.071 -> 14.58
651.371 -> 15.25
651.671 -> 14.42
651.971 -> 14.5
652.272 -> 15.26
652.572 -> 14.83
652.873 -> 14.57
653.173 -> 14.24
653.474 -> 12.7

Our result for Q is 0.05 mag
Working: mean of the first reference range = 13.8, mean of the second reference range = 14.5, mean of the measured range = 13.6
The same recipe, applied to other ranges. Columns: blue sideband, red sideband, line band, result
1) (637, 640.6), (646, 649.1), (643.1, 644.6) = -0.01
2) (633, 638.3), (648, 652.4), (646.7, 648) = 0.02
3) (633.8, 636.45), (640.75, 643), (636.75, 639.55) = -0.03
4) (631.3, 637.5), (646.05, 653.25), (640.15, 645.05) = 0.02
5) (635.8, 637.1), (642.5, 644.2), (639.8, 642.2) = 0.02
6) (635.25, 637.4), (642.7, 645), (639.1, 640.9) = -0.01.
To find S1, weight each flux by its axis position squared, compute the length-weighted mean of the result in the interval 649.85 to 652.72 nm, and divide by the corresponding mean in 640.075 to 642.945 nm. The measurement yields 1.1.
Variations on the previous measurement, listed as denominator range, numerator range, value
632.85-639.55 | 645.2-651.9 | 1.03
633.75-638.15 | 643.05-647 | 1.02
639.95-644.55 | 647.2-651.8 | 1.02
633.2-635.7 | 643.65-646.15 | 1.01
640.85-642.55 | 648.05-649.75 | 0.98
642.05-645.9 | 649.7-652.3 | 1.07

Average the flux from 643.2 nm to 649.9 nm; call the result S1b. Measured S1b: 13.4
